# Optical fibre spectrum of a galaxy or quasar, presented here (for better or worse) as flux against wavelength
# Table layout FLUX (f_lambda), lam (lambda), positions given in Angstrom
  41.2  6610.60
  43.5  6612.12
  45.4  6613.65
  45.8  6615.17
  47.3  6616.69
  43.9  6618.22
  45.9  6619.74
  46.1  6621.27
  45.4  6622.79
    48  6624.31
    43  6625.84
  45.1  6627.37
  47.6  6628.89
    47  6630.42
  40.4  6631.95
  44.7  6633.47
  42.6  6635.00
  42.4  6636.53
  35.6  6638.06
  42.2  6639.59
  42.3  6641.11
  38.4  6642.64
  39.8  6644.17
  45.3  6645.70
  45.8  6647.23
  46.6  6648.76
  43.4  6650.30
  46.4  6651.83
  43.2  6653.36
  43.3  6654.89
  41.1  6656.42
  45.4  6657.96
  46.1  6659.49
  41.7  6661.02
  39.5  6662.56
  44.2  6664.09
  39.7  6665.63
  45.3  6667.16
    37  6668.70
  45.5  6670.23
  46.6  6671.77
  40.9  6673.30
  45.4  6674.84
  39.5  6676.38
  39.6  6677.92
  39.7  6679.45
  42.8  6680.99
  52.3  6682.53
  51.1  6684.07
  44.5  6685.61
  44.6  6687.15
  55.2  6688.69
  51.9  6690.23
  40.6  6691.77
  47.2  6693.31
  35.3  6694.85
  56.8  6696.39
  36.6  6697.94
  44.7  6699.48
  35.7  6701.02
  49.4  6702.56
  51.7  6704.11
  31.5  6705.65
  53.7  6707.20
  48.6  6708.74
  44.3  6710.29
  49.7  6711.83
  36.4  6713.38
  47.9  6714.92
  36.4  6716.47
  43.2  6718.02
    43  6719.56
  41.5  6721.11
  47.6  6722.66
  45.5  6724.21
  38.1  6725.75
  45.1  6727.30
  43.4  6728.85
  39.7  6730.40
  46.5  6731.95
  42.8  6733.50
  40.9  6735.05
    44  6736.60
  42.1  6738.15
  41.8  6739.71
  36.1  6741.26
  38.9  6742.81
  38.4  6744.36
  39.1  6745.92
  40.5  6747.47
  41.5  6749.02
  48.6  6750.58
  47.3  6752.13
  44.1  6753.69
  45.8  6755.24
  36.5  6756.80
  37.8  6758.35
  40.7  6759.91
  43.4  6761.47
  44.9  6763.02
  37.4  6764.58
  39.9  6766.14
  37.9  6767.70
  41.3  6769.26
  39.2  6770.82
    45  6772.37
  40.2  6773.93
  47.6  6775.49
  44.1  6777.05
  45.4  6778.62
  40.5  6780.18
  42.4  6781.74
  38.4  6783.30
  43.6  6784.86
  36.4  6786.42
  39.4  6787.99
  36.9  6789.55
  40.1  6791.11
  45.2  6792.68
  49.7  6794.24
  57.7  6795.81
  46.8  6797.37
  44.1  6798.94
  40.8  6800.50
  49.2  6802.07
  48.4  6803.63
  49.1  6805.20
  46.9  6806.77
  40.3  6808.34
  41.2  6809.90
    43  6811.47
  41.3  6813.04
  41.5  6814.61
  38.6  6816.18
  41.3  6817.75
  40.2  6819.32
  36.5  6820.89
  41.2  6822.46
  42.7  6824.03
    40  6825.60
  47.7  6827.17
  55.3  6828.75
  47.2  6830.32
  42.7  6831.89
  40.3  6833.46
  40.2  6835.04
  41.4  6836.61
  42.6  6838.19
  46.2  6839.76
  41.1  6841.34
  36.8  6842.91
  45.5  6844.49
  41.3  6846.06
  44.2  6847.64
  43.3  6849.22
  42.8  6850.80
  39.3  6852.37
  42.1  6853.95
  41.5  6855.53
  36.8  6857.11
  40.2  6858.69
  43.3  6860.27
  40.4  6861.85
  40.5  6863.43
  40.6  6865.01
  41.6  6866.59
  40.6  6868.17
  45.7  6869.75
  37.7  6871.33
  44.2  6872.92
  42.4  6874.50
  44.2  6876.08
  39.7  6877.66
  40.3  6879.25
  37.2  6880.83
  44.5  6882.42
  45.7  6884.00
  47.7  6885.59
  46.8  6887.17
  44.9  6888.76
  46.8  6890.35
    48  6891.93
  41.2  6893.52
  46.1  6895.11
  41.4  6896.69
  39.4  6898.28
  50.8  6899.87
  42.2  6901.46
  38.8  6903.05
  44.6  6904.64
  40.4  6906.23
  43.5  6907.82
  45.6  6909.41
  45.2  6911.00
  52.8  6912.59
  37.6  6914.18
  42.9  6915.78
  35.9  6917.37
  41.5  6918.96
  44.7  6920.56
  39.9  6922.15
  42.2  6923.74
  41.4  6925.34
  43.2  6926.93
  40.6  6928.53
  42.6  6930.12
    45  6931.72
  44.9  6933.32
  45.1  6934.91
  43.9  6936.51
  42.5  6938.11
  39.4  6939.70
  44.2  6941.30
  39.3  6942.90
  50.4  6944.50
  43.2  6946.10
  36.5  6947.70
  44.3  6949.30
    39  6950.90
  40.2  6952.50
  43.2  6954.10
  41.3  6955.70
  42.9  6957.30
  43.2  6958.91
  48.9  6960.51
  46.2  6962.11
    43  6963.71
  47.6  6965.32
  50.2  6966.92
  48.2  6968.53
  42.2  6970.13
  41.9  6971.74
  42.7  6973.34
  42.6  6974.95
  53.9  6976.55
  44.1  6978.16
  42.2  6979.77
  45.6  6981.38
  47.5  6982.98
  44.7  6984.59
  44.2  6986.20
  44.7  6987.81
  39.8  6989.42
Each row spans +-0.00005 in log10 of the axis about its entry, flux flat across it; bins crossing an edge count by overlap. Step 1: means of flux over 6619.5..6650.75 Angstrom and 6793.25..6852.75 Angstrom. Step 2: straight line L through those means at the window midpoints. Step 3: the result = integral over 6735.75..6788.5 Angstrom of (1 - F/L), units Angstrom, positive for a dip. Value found 2.6 Angstrom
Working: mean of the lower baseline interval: 43.7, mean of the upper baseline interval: 43.7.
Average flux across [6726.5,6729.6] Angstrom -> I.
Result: 44.2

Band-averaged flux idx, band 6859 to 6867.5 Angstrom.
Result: 41.2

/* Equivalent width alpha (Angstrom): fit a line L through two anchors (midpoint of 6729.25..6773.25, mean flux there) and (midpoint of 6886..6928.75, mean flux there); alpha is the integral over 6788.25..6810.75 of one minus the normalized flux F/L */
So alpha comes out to -1.72 Angstrom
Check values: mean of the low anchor 41.5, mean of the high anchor 43.3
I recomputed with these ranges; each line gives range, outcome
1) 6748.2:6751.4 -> 45.1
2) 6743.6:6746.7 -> 38.7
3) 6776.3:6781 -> 43.3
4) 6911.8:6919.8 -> 42.1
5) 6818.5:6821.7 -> 38.4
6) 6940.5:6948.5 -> 42.7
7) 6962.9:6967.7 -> 46.9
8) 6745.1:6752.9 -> 43.4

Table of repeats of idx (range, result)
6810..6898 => 42.5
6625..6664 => 43.2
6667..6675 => 43.2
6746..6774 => 41.8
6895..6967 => 43.1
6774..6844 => 43.2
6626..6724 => 43.9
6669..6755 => 43.7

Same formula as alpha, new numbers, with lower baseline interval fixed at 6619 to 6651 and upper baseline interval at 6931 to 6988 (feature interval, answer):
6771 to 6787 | 0.6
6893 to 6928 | 1.0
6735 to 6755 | 0.9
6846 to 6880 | 1.9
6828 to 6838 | -0.1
